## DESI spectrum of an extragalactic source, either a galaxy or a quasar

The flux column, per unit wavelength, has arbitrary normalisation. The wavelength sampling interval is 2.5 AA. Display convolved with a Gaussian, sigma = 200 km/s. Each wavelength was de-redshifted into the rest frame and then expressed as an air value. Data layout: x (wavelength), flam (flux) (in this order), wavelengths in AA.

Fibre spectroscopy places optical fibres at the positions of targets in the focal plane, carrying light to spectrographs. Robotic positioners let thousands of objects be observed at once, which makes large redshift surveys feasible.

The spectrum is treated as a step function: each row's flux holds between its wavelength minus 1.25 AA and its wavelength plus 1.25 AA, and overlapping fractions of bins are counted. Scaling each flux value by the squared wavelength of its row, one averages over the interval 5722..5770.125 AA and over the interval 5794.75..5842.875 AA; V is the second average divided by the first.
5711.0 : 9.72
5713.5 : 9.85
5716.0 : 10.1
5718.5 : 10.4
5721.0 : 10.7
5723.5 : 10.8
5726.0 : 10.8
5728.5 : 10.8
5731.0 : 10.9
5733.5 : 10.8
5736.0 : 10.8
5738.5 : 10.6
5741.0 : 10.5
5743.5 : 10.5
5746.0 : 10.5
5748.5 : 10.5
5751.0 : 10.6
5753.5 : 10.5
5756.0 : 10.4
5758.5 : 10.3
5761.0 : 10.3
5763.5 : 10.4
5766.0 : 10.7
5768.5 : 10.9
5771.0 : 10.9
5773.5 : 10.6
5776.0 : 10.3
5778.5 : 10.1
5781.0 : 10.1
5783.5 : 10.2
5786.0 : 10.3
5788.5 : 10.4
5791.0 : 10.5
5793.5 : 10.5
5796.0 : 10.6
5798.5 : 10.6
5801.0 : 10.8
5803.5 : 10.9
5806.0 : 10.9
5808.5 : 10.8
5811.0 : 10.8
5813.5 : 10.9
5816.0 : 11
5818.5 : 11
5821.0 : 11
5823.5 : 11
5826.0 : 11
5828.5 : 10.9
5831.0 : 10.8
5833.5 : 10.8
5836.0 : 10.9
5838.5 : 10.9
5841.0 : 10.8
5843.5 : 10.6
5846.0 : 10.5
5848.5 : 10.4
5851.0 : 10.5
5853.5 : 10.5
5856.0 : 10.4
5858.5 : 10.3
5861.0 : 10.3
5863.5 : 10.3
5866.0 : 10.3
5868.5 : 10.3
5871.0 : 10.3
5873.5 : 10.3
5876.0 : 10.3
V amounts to 1.0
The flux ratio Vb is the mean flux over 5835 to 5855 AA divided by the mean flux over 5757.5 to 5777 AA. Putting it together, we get 1.0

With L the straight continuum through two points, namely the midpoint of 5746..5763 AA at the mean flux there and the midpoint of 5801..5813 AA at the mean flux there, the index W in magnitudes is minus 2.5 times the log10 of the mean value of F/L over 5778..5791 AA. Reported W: 0.04 mag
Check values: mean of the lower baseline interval 10.4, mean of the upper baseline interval 10.8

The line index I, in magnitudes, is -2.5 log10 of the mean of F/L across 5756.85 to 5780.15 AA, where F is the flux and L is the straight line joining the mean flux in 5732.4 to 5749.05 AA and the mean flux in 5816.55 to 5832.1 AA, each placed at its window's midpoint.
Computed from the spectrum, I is 0.02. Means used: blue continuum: 10.6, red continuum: 11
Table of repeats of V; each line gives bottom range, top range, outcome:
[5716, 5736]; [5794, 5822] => 1.04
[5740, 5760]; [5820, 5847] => 1.07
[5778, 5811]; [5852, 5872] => 1.00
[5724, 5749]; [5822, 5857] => 1.04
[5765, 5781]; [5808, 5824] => 1.05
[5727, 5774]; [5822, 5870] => 1.03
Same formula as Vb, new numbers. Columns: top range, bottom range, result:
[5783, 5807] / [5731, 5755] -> 1.00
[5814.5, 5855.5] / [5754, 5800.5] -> 1.03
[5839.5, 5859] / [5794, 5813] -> 0.98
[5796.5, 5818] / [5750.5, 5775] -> 1.03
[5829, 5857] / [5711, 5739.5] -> 1.01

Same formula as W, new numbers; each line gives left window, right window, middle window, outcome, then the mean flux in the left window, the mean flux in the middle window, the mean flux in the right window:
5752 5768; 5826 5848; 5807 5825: -0.02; 10.5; 10.9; 10.8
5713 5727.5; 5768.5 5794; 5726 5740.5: -0.03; 10.5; 10.8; 10.4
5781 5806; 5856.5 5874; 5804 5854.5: -0.04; 10.5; 10.8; 10.3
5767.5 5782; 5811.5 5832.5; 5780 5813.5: 0.01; 10.5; 10.6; 10.9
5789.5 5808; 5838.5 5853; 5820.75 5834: -0.03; 10.7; 10.9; 10.6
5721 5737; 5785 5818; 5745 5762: 0.03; 10.8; 10.4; 10.7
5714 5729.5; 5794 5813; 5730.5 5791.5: 0.02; 10.6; 10.5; 10.8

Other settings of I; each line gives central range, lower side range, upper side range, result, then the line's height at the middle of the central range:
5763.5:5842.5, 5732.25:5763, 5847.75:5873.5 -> -0.03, 10.4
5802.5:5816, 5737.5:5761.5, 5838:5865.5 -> -0.04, 10.5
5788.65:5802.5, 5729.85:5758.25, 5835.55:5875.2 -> -0.01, 10.5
